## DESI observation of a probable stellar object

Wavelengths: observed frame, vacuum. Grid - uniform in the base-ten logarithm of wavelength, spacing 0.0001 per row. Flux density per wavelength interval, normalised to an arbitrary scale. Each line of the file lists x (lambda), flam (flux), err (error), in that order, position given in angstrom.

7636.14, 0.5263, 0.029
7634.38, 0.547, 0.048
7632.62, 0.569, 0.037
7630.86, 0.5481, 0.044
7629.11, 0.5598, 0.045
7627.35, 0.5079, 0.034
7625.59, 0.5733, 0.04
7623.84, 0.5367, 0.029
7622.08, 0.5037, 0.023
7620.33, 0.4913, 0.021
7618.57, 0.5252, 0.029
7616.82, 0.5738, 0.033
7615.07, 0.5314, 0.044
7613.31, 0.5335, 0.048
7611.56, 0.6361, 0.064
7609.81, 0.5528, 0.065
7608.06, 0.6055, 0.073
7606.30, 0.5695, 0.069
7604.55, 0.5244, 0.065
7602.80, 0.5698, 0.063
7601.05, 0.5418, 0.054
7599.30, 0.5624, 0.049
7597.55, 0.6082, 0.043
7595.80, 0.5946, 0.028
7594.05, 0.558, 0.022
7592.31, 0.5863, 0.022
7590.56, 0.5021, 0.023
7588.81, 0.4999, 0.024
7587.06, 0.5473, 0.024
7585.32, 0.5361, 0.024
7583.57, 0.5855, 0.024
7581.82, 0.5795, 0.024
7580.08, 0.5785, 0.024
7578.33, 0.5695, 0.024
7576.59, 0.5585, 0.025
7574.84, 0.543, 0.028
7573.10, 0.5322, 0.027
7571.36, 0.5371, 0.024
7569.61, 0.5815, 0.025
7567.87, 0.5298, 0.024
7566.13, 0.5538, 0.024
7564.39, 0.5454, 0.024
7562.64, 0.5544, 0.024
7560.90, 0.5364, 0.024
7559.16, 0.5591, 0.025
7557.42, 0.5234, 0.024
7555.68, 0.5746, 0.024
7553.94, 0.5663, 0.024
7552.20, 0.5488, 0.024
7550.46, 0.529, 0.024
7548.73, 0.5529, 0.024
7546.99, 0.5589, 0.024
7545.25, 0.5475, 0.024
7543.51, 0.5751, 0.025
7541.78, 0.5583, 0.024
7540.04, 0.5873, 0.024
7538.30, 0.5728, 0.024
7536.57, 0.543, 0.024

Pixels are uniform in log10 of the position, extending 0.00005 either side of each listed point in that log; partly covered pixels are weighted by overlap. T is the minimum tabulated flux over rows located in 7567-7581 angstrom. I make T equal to 0.5298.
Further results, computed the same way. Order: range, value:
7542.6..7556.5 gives 0.529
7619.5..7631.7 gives 0.4913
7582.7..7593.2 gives 0.4999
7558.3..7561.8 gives 0.5364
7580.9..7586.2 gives 0.5361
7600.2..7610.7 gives 0.5244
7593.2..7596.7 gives 0.558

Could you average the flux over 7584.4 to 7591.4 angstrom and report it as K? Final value 0.522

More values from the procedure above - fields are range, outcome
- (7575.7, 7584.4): 0.574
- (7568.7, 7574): 0.55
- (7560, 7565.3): 0.545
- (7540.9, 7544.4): 0.567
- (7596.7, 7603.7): 0.57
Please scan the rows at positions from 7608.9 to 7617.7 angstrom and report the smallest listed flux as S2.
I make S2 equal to 0.5314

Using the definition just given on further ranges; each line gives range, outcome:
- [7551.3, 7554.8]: 0.5488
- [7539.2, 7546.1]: 0.5475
